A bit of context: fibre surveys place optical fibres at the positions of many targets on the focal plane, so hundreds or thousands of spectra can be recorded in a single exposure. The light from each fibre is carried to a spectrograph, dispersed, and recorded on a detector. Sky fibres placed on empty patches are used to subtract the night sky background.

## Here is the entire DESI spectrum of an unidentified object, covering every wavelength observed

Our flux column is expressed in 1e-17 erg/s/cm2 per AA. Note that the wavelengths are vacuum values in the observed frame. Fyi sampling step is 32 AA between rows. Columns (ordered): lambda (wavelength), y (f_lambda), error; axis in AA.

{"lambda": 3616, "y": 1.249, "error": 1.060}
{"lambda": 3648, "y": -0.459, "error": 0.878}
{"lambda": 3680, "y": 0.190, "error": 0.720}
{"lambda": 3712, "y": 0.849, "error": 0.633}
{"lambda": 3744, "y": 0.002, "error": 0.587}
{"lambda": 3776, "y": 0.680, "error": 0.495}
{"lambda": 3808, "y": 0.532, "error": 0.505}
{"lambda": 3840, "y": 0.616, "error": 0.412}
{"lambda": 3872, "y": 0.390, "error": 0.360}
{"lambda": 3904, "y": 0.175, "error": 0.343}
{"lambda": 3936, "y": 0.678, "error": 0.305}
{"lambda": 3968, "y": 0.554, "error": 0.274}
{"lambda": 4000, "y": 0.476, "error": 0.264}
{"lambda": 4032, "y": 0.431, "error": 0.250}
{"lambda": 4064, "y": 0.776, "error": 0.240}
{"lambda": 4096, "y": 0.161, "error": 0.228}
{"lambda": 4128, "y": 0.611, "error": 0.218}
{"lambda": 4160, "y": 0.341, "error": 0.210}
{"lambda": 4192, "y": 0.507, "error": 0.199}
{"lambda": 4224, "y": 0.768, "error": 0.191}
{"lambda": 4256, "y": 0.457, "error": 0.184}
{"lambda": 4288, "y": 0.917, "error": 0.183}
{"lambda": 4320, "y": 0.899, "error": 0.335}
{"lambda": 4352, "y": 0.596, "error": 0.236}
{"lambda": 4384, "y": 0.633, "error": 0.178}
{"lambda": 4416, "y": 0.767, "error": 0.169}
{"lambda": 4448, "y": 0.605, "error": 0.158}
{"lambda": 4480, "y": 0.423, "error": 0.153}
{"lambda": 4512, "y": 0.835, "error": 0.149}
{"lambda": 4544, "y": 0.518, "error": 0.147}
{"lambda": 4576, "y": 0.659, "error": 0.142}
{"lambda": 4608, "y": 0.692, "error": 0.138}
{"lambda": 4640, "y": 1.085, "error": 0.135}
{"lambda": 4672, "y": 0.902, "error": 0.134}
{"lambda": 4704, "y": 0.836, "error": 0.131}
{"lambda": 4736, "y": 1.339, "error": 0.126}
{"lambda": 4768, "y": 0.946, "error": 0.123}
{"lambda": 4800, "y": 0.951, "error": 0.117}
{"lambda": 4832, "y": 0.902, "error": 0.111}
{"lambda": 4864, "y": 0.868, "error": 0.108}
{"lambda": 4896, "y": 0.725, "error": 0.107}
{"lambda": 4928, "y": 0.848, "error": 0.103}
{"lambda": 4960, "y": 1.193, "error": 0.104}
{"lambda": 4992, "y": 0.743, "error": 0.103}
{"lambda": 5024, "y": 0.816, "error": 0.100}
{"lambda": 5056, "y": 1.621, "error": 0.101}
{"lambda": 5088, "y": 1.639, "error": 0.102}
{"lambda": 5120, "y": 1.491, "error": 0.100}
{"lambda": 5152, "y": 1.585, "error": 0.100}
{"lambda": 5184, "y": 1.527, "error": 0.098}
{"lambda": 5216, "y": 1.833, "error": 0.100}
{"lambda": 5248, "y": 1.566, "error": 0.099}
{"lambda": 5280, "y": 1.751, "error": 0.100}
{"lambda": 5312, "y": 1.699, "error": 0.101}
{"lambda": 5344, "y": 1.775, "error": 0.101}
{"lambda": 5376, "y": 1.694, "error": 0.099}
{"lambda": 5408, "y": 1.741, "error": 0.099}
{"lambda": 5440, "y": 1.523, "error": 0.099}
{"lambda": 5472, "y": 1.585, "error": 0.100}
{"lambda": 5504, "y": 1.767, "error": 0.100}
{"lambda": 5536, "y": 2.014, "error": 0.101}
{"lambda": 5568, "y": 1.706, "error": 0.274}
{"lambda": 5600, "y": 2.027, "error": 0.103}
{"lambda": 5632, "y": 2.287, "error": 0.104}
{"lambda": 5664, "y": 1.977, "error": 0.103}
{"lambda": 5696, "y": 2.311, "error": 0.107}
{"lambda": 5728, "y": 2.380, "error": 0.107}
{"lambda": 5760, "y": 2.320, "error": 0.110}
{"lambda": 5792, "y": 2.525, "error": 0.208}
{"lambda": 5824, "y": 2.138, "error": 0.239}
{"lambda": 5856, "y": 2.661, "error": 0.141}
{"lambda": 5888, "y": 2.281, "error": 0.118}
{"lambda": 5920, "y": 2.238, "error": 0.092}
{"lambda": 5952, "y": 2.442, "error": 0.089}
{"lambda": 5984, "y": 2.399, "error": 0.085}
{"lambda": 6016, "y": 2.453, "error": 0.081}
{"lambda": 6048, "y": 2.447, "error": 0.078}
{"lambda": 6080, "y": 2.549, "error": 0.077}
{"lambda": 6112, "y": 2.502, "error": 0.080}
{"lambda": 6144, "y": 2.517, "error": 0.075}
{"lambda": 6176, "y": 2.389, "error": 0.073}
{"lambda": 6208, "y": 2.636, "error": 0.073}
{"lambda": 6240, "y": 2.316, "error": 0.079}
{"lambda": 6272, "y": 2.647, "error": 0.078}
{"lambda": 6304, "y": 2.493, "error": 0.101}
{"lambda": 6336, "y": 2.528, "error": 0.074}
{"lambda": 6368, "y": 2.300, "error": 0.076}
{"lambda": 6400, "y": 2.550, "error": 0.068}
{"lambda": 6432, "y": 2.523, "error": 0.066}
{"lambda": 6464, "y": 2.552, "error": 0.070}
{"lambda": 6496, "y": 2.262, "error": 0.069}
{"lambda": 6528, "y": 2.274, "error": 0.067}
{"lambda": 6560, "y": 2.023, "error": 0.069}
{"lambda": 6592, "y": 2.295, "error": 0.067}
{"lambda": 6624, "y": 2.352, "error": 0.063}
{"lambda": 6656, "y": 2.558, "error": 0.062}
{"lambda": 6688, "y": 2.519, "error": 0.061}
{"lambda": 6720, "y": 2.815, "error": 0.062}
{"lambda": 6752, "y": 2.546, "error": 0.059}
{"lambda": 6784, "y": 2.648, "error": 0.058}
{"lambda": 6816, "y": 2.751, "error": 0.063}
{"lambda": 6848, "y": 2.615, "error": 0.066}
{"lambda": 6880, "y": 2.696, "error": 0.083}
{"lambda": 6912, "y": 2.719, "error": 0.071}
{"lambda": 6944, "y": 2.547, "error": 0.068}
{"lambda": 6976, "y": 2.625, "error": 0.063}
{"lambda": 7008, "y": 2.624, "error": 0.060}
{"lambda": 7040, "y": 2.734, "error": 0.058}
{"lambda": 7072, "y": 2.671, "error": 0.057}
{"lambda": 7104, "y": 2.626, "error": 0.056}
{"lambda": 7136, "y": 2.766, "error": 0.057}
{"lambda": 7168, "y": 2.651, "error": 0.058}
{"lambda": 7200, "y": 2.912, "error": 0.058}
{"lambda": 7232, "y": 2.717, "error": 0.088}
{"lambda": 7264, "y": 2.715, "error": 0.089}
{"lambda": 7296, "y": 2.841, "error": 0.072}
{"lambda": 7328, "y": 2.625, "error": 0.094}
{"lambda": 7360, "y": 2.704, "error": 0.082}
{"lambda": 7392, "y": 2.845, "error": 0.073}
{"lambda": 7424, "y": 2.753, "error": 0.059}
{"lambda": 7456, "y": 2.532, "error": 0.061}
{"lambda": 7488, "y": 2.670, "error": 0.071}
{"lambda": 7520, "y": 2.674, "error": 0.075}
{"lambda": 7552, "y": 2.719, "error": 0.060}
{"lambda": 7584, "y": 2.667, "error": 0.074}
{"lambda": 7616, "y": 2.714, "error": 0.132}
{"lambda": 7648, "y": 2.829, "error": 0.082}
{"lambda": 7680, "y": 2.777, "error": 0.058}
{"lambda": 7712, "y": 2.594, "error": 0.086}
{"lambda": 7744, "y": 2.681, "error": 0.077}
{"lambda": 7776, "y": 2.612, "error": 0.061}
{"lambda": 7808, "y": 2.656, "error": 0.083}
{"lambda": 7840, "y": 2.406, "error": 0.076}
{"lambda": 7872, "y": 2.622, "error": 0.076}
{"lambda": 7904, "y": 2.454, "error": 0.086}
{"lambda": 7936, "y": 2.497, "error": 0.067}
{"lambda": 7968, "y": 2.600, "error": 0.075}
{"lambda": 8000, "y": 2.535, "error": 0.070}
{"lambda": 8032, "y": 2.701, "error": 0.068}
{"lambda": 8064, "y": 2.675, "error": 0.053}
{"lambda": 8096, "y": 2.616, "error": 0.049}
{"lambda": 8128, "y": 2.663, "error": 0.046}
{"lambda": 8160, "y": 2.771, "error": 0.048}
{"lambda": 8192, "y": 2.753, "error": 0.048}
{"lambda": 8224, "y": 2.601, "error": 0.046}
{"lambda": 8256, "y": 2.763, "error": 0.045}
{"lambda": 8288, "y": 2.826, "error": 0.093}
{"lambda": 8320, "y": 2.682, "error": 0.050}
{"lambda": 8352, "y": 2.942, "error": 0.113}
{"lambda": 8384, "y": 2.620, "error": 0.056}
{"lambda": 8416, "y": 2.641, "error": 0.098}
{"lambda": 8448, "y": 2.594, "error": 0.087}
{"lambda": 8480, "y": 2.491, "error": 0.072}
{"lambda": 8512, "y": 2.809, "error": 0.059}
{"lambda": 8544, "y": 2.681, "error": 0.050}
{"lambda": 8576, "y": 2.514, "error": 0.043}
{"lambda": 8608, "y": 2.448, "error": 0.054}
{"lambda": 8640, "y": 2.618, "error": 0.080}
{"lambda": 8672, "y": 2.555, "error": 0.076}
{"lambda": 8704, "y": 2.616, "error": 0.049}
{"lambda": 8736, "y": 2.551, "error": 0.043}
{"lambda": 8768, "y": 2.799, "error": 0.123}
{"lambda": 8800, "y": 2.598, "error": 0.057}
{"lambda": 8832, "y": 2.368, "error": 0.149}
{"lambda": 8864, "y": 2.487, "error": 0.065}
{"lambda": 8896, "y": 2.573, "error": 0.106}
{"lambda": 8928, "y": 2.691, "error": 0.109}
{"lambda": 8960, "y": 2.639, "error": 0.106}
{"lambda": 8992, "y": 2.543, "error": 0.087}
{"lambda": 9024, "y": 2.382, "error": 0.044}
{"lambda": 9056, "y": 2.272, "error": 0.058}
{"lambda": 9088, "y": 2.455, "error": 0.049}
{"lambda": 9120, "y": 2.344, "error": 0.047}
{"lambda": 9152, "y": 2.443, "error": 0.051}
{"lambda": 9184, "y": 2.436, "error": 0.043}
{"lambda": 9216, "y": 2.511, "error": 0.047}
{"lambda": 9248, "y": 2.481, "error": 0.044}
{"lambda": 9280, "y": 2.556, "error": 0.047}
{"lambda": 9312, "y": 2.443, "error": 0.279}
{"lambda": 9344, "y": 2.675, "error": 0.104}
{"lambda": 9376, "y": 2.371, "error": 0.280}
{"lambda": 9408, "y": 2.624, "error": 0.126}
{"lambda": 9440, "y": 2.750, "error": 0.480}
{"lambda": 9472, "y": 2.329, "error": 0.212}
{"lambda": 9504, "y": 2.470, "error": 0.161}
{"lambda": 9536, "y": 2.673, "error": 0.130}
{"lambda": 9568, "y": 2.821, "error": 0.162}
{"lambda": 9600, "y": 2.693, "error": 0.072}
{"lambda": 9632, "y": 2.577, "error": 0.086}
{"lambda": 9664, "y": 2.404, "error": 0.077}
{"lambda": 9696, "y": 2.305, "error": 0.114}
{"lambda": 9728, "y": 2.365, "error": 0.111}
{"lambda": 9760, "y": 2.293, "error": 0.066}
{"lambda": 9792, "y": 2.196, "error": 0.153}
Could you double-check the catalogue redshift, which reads 0.267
